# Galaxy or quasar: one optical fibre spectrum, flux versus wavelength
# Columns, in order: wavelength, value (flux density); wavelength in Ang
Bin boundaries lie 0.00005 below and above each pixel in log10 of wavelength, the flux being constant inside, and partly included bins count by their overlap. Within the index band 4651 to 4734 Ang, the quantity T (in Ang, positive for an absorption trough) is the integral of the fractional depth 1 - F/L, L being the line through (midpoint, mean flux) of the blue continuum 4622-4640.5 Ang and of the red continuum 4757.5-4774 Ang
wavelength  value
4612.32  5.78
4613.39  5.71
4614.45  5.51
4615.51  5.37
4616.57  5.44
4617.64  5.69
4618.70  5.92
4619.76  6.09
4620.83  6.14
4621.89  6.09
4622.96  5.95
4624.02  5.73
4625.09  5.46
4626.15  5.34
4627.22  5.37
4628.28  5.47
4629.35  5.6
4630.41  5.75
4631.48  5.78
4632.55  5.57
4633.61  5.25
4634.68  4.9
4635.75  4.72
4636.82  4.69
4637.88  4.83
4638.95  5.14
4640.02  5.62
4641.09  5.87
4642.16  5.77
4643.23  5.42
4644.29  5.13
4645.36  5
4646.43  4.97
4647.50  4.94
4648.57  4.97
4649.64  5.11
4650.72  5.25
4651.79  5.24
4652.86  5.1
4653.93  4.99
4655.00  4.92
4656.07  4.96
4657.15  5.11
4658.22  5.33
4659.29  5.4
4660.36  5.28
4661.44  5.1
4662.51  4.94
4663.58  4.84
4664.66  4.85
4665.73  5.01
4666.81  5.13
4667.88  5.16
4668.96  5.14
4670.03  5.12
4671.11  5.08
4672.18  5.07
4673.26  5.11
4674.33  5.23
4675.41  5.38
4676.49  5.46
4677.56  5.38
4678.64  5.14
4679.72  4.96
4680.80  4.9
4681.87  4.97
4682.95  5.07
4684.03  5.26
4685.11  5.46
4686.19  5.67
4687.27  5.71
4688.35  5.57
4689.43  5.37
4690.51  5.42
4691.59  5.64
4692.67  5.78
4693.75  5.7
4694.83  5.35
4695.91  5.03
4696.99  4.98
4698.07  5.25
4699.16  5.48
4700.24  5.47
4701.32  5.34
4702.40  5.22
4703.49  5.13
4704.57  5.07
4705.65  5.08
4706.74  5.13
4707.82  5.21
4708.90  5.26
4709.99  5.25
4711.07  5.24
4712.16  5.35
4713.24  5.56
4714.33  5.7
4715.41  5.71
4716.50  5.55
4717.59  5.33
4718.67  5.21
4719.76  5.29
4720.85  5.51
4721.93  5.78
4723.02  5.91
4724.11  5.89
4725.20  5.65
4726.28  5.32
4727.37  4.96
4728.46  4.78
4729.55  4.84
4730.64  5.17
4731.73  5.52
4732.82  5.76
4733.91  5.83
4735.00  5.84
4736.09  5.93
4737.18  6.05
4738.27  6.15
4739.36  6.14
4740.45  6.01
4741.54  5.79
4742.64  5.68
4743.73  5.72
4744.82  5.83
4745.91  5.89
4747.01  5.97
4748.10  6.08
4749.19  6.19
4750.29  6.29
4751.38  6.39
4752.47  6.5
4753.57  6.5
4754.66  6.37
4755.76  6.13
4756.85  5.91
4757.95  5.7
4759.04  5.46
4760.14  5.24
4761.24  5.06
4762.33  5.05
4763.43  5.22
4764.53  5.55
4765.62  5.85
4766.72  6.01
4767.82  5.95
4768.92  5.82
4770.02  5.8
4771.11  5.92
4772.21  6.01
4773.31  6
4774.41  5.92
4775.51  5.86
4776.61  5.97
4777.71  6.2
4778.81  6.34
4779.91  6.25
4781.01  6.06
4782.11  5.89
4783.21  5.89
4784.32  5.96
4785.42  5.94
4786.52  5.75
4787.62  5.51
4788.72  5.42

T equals 3.3 Ang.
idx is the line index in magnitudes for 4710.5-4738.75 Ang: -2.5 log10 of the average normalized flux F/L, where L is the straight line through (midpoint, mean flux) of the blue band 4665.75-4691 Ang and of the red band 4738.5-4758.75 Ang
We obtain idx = 0.05 mag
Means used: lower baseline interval 5.24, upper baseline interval 6.06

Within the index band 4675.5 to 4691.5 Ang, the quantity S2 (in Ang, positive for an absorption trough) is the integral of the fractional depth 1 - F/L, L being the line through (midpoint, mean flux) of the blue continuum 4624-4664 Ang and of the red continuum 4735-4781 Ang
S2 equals 0.4 Ang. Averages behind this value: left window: 5.23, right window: 5.92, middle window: 5.32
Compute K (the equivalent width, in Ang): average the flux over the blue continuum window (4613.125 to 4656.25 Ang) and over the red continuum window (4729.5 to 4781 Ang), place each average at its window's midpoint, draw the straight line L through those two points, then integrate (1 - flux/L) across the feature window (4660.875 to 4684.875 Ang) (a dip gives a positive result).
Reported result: 1.9 Ang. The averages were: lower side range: 5.39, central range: 5.11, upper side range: 5.88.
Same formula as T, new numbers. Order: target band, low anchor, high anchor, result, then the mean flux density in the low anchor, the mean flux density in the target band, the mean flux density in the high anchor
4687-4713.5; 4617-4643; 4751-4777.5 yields 1.6 Ang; 5.53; 5.34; 5.84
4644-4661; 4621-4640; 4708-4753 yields 1.1 Ang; 5.41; 5.1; 5.68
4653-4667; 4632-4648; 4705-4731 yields 0.5 Ang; 5.19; 5.06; 5.36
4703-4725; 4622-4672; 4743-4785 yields 0.8 Ang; 5.23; 5.41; 5.91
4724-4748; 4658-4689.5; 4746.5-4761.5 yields 0.6 Ang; 5.2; 5.67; 6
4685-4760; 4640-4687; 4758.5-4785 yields -1.2 Ang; 5.18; 5.61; 5.8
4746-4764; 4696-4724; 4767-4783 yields -0.2 Ang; 5.36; 5.88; 6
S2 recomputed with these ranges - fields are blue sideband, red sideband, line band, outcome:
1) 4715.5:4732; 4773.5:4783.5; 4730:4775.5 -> -1.0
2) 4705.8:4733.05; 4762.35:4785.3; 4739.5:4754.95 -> -1.2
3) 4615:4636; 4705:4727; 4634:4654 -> 1.5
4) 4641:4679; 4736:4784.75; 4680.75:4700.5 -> 0.0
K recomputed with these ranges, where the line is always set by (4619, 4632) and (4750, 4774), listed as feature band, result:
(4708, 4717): 0.6 Ang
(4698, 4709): 1.1 Ang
